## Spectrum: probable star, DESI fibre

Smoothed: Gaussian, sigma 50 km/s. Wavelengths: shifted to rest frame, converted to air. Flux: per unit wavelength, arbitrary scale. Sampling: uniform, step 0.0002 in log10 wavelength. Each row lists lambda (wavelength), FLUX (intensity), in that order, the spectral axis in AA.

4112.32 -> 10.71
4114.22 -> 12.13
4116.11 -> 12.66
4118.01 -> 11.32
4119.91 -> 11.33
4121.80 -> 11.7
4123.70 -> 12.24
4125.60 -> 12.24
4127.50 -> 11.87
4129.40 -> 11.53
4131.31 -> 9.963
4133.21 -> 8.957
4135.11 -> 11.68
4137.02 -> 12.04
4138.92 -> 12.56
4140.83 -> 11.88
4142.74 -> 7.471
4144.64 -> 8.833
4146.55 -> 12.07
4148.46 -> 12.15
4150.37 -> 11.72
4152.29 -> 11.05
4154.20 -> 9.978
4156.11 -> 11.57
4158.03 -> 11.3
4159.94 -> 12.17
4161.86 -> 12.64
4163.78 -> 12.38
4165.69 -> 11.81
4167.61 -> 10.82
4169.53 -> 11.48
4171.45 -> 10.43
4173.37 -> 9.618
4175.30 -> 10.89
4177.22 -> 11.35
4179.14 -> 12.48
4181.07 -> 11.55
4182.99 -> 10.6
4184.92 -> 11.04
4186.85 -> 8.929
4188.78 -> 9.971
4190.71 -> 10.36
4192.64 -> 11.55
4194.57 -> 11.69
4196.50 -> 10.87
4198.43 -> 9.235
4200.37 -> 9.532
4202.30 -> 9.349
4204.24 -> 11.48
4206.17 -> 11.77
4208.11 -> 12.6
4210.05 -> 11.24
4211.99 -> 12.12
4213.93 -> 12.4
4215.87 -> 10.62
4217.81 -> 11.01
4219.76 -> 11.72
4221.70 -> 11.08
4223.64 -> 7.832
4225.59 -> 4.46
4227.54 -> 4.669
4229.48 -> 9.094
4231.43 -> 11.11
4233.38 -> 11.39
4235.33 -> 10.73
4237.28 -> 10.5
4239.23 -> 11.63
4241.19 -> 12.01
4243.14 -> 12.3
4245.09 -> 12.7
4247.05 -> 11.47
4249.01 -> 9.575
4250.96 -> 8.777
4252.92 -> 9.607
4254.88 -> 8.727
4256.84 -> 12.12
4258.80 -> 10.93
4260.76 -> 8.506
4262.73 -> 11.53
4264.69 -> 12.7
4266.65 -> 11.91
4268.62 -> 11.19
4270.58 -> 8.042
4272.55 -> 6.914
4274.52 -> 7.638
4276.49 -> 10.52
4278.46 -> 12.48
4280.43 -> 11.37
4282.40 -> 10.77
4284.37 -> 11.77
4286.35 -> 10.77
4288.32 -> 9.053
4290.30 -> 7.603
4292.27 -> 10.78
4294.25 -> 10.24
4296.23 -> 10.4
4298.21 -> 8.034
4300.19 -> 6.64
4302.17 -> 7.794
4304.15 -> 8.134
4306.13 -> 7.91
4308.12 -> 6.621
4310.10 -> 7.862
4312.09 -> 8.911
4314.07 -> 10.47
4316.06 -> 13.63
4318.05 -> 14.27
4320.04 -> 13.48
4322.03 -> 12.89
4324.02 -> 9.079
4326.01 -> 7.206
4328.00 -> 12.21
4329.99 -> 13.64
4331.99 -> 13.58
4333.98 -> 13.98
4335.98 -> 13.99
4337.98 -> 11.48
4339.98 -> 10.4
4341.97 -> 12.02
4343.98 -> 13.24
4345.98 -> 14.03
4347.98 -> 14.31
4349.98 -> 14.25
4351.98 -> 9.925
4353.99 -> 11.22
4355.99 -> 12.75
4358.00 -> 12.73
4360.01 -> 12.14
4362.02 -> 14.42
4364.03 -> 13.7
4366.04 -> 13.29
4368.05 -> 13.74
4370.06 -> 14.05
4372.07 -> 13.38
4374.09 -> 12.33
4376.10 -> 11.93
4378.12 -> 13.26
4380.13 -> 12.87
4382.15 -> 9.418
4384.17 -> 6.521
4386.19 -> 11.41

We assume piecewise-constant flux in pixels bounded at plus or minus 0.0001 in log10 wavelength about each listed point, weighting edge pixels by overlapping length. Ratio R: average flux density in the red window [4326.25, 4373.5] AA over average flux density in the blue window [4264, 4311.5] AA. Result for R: 1.36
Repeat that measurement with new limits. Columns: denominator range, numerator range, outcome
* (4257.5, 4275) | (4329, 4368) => 1.29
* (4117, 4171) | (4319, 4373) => 1.12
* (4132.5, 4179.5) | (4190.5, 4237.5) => 0.93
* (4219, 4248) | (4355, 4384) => 1.25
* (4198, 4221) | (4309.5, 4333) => 1.03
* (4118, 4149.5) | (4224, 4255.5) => 0.89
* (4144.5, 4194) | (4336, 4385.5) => 1.11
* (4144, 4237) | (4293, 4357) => 1.03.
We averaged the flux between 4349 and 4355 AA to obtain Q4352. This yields 11.8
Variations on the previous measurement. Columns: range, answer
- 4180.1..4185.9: 11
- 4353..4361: 12.2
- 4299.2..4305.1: 7.52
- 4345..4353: 13.1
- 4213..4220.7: 11.4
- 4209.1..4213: 11.7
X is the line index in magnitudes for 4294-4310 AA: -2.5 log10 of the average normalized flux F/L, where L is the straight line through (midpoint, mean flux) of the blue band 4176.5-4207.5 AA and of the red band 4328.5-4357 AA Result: 0.44 mag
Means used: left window 10.8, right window 12.8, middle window 8.11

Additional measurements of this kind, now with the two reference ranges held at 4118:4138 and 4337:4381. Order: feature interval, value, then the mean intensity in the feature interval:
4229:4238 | 0.131 mag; 10.6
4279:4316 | 0.310 mag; 9.32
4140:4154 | 0.077 mag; 10.7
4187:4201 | 0.135 mag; 10.4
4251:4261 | 0.215 mag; 9.97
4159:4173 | 0.000 mag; 11.6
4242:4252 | 0.105 mag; 11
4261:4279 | 0.199 mag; 10.2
